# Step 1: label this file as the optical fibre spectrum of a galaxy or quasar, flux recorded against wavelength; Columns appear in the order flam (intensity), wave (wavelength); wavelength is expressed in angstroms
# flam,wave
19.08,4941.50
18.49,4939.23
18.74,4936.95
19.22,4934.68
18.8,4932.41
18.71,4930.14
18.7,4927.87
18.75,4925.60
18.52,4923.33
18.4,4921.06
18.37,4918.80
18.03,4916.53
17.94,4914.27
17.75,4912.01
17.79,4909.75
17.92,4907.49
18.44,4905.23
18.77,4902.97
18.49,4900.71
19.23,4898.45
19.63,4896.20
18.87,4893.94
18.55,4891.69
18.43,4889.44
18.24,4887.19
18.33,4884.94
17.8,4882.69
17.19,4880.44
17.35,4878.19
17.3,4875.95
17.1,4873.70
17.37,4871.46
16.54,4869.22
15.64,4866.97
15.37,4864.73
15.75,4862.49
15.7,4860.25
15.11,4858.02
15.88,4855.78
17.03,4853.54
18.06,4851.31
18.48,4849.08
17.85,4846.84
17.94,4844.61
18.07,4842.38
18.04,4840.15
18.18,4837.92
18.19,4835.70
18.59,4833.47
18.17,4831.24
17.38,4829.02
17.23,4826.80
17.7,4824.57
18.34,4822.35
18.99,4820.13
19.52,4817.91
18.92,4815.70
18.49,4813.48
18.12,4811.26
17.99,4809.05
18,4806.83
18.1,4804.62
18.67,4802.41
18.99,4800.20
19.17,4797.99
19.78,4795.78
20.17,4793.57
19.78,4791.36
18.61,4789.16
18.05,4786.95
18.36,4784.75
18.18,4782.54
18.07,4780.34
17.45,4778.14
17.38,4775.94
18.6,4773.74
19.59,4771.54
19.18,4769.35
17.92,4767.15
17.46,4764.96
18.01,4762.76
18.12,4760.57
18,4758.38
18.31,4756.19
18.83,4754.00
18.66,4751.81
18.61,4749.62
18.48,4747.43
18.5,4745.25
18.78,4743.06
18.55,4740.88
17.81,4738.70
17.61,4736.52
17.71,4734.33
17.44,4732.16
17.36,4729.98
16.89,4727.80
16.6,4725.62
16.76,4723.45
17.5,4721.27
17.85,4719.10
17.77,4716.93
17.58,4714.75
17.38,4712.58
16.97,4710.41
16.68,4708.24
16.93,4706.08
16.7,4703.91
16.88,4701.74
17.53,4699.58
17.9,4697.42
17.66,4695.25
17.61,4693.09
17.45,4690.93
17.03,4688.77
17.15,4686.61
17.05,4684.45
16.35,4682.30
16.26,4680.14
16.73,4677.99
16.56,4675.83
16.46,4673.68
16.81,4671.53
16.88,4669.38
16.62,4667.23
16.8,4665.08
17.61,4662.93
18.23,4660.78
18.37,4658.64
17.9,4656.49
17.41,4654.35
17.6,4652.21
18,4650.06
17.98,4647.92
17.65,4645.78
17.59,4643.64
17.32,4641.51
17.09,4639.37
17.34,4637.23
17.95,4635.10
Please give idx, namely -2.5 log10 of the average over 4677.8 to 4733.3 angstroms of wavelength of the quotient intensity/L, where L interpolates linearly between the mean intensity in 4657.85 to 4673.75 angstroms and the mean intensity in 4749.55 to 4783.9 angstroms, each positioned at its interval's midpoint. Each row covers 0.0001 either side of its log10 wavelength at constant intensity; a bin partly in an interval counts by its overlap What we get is 0.03 mag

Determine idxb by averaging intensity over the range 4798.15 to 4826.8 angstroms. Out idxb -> 18.5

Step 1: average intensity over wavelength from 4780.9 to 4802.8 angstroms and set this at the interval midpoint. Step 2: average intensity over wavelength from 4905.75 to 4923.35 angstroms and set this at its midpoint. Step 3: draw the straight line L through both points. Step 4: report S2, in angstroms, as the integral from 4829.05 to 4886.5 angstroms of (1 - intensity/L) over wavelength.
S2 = 3.8 angstroms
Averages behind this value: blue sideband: 19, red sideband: 18.1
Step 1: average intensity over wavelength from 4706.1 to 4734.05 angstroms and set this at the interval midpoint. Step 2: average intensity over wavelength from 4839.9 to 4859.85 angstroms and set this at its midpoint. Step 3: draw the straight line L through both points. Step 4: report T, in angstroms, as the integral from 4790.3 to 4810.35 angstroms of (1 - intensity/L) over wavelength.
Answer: -1.9 angstroms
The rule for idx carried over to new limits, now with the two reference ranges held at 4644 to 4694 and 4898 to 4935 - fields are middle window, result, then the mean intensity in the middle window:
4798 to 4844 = -0.02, 18.3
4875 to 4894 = 0.02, 18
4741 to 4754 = -0.06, 18.6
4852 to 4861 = 0.13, 16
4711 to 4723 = 0.00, 17.5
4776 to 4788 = -0.01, 18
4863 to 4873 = 0.12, 16.2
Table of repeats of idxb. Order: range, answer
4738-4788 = 18.3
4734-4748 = 18.2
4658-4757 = 17.4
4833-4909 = 17.6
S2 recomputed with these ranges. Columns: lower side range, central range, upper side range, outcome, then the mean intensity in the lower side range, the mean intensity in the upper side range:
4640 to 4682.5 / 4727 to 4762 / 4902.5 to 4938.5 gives -0.94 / 17.3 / 18.4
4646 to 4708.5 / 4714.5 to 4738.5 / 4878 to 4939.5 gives 0.14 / 17.2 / 18.4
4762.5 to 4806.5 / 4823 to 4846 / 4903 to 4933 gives 0.66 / 18.6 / 18.3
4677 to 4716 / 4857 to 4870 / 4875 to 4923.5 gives 1.71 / 17.1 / 18.2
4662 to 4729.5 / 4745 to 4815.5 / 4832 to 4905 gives -4.73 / 17.1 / 17.6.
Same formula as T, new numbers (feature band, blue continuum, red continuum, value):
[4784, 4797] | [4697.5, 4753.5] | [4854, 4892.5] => -1.39 angstroms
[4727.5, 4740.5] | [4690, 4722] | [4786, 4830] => 0.10 angstroms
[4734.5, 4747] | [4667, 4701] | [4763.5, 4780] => -0.30 angstroms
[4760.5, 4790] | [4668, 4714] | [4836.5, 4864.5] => -1.97 angstroms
